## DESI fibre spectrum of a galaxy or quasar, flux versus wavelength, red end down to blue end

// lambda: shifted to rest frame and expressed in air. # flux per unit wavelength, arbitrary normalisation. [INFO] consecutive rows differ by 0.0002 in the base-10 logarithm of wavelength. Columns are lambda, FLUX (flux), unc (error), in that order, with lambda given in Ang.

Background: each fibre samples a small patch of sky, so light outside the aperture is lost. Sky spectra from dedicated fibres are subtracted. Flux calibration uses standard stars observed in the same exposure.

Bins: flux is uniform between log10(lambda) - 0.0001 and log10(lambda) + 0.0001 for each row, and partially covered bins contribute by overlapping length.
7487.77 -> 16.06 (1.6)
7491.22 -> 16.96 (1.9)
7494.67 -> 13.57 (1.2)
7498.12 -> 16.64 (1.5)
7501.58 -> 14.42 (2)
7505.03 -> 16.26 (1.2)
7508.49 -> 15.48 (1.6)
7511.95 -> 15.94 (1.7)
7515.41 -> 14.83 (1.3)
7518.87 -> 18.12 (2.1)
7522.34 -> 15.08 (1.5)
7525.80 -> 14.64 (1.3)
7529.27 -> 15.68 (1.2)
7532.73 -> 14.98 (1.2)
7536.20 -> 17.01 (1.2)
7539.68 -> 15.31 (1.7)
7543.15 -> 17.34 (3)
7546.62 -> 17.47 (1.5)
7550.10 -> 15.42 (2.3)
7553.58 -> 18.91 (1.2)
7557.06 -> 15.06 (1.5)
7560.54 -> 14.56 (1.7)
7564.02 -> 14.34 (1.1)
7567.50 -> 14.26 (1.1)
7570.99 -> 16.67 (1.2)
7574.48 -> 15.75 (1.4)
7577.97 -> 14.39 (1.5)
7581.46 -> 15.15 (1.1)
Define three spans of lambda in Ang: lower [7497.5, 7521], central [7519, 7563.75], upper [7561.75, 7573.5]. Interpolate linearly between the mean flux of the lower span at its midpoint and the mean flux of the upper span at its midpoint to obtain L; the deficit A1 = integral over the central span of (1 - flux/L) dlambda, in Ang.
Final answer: -1.5 Ang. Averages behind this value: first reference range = 15.9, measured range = 16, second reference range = 15.1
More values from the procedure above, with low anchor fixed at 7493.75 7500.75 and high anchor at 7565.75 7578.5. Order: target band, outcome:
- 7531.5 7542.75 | -0.5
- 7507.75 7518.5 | -0.4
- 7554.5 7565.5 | 0.2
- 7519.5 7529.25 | -0.1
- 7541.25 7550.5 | -1.0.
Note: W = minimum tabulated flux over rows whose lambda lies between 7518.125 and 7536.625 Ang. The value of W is 14.64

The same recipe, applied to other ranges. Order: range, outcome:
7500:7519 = 14.42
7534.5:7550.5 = 15.31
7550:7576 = 14.26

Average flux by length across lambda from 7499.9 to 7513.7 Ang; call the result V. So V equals 15.5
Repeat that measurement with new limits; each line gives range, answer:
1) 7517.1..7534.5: 15.7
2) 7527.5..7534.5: 15.3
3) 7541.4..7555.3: 17.3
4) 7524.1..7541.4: 15.5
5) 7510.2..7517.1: 15.4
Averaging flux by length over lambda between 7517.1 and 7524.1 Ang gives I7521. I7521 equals 16.6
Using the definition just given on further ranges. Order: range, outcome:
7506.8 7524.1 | 15.9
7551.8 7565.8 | 15.7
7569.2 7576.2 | 16.2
